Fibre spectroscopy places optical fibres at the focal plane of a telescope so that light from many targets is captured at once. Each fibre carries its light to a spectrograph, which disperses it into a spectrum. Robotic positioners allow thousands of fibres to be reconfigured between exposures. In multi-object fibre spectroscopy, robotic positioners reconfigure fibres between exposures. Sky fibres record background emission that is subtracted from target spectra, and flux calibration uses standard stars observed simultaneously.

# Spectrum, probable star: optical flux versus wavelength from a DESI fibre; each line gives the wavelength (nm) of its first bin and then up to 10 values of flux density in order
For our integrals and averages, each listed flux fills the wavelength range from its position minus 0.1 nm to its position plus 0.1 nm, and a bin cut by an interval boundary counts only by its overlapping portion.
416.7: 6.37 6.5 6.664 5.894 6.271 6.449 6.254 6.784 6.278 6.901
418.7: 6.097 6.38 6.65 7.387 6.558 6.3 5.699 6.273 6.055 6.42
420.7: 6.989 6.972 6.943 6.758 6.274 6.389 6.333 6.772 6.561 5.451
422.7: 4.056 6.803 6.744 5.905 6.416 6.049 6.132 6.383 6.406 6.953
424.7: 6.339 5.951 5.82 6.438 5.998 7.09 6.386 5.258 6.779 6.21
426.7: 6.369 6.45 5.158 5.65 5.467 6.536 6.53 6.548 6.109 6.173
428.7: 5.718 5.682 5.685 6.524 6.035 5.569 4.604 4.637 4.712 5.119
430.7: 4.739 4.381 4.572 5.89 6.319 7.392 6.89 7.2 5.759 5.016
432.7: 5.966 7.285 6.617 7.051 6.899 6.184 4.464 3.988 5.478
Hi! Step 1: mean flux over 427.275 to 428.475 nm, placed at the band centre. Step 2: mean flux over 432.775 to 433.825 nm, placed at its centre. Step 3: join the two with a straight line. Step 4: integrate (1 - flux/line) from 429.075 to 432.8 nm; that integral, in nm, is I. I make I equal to 0.494 nm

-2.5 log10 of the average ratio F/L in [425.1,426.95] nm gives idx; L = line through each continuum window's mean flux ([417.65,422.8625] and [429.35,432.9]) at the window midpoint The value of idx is -0.055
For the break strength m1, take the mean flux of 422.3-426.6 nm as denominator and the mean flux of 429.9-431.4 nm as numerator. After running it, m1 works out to 0.8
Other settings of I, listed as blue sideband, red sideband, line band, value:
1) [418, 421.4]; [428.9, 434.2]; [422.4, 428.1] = 0.03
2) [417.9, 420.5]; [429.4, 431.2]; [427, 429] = -0.27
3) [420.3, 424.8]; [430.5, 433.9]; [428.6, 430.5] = 0.22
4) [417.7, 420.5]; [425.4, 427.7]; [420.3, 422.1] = -0.08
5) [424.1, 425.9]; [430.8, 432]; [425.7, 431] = 0.33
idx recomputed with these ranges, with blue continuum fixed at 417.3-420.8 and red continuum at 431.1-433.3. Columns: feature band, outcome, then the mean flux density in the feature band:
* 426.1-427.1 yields 0.035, 6.2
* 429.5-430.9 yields 0.279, 4.94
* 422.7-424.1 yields 0.041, 6.18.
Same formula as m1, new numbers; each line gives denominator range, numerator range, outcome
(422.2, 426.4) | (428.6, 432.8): 0.91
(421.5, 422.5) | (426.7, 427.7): 0.91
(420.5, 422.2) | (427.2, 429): 0.91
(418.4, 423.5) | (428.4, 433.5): 0.91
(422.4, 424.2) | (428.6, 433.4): 0.97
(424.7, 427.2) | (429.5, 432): 0.88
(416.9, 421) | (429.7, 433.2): 0.88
